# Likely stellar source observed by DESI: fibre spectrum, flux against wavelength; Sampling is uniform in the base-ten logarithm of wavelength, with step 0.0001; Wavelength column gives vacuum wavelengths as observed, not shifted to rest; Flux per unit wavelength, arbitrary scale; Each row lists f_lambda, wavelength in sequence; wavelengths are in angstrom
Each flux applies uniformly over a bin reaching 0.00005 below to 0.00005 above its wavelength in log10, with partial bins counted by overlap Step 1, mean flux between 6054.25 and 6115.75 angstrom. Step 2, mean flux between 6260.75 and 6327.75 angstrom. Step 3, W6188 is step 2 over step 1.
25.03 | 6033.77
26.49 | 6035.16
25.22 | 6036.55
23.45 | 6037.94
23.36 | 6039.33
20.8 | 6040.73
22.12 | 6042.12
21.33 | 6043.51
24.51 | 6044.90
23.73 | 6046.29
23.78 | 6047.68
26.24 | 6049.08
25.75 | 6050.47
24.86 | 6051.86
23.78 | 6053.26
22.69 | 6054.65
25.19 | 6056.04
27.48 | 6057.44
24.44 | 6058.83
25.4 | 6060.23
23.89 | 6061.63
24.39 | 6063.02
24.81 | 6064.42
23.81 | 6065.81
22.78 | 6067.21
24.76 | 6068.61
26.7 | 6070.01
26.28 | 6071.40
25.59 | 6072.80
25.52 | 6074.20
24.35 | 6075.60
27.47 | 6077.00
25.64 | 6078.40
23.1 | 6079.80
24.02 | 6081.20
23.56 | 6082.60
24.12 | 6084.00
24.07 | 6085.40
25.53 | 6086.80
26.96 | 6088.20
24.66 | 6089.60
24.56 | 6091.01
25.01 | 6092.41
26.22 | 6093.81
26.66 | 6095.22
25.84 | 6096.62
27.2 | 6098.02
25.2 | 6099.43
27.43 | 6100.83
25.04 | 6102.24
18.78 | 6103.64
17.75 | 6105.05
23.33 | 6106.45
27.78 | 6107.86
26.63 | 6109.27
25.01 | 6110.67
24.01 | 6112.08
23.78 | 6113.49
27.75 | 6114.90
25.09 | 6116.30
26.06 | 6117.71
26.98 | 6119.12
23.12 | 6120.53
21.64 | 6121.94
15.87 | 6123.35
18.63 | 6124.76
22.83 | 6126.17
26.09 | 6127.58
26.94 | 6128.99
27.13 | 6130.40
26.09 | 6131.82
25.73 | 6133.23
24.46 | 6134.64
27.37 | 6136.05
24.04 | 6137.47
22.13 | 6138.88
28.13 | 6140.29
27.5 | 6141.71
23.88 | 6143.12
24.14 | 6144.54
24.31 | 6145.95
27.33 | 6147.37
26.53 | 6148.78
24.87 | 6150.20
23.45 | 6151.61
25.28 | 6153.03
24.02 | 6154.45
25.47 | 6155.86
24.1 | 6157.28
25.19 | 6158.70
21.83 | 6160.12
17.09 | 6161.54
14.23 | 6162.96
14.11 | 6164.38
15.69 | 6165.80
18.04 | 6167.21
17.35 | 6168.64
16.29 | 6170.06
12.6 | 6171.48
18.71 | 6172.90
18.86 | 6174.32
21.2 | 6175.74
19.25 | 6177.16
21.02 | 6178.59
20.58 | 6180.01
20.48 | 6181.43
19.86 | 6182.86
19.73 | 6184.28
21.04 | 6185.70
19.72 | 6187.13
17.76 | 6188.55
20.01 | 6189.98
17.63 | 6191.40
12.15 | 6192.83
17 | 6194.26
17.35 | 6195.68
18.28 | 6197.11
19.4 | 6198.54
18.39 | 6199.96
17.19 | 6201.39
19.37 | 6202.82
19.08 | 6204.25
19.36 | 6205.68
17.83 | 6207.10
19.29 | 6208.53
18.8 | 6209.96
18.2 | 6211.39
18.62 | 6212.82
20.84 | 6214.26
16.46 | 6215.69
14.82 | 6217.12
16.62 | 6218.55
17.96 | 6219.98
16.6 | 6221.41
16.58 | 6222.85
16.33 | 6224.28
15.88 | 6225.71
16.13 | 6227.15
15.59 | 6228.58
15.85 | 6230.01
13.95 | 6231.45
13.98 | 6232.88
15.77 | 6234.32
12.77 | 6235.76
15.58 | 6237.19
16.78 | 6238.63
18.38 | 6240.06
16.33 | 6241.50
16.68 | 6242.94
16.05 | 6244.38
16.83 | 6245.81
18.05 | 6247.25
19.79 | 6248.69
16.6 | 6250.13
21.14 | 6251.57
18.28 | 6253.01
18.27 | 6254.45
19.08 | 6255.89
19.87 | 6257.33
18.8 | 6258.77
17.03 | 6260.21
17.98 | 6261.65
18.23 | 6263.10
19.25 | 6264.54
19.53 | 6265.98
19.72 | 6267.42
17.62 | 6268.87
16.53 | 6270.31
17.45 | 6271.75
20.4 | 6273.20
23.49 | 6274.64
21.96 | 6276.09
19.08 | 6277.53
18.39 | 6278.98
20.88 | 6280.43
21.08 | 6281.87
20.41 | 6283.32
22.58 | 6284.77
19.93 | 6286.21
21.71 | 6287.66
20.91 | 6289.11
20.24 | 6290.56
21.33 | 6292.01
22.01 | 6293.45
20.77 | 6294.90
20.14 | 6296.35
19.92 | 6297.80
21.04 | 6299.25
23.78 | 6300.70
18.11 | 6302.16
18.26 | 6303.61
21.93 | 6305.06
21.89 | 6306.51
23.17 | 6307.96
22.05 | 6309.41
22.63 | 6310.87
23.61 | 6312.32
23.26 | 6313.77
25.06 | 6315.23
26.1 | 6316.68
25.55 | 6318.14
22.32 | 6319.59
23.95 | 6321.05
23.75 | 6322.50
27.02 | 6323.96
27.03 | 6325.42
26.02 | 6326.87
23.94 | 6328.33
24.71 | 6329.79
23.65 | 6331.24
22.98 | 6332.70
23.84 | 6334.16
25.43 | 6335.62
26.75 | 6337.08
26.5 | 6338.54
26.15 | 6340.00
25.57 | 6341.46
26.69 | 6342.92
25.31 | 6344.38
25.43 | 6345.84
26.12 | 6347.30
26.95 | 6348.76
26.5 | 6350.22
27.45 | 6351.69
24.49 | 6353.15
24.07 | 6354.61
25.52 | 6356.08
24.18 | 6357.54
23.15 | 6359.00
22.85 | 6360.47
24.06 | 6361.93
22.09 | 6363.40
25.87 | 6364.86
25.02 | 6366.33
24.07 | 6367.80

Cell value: 0.9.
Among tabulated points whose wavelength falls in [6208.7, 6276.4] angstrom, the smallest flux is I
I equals 12.77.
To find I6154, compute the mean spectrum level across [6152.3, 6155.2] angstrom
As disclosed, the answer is 24.7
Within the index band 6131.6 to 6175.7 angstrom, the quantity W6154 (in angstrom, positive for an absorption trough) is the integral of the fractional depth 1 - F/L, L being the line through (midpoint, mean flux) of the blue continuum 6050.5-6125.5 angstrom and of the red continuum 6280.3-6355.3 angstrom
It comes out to 3.8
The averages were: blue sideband 24.6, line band 22.2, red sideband 23.5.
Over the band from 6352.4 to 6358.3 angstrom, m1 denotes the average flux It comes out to 24.6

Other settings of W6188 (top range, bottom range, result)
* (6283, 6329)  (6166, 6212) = 1.22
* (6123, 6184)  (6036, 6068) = 0.92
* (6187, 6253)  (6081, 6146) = 0.70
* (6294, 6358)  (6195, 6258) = 1.39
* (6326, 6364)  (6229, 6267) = 1.44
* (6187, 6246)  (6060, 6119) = 0.68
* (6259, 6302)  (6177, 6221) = 1.09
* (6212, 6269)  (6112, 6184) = 0.77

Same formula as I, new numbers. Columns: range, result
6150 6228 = 12.15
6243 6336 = 16.05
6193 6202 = 17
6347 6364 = 22.09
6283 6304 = 18.11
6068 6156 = 15.87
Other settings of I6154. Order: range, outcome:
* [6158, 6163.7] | 19.5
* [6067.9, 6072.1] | 25.9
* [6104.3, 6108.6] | 22.9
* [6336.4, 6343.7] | 26.3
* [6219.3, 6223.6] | 17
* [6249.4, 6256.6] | 18.7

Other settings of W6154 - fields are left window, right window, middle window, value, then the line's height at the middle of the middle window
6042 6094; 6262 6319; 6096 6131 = -0.4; 24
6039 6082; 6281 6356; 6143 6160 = -0.5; 24.1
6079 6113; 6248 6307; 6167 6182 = 2.7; 22.6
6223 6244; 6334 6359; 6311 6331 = -1.1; 23.4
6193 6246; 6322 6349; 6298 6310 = 1.0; 23.2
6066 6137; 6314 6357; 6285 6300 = 2.6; 25.2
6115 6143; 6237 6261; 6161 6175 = 3.8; 22.4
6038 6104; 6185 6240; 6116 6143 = -3.6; 21.6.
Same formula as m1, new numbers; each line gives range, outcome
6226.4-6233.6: 15.1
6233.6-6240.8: 15.9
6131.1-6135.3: 25.4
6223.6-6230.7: 16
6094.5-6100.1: 26.2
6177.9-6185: 20.4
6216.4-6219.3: 15.8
